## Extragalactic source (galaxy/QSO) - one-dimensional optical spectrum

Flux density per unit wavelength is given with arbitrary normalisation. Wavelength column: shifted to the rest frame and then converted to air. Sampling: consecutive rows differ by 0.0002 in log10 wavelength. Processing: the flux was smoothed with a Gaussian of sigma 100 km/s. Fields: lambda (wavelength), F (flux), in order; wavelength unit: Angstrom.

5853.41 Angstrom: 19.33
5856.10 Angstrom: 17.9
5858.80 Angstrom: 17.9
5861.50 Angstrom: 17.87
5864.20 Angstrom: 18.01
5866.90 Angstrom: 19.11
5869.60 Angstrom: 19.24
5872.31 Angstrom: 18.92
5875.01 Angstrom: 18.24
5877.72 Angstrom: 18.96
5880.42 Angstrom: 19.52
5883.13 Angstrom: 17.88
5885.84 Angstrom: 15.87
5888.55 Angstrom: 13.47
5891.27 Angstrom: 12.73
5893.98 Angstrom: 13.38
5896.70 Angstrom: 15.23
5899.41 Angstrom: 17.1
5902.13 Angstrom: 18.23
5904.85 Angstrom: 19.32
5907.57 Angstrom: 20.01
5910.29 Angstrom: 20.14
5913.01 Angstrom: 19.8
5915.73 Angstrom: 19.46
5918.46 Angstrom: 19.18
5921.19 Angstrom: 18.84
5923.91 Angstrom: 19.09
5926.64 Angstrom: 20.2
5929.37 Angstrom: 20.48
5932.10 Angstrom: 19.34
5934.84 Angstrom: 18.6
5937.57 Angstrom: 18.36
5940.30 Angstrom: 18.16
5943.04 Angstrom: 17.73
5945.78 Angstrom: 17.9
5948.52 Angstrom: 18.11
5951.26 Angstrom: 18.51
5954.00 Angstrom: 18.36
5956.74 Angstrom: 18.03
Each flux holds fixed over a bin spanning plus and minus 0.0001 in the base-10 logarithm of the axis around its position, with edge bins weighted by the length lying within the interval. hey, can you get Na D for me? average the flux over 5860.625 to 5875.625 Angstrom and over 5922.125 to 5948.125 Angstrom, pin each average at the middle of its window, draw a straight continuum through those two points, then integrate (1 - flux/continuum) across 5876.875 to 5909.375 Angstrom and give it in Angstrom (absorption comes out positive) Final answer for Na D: 3.3 Angstrom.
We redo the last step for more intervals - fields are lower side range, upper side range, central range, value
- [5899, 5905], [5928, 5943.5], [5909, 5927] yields -1.0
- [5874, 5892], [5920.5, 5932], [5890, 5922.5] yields 1.0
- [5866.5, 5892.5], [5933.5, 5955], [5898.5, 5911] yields -0.9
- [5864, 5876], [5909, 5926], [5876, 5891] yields 1.7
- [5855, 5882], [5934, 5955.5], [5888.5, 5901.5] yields 2.6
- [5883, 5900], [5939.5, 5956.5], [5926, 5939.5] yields -1.6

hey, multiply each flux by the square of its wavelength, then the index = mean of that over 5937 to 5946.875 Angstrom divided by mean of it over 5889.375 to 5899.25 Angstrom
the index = 1.3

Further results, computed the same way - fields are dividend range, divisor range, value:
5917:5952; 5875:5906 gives 1.15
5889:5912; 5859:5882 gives 0.92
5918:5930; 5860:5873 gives 1.07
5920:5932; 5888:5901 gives 1.37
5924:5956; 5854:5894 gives 1.10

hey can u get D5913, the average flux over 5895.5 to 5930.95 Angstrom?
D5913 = 19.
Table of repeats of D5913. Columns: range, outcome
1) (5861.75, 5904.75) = 17.1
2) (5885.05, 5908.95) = 16.2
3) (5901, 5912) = 19.5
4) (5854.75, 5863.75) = 17.9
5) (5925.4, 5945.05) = 18.9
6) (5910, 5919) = 19.6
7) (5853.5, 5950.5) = 18.1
